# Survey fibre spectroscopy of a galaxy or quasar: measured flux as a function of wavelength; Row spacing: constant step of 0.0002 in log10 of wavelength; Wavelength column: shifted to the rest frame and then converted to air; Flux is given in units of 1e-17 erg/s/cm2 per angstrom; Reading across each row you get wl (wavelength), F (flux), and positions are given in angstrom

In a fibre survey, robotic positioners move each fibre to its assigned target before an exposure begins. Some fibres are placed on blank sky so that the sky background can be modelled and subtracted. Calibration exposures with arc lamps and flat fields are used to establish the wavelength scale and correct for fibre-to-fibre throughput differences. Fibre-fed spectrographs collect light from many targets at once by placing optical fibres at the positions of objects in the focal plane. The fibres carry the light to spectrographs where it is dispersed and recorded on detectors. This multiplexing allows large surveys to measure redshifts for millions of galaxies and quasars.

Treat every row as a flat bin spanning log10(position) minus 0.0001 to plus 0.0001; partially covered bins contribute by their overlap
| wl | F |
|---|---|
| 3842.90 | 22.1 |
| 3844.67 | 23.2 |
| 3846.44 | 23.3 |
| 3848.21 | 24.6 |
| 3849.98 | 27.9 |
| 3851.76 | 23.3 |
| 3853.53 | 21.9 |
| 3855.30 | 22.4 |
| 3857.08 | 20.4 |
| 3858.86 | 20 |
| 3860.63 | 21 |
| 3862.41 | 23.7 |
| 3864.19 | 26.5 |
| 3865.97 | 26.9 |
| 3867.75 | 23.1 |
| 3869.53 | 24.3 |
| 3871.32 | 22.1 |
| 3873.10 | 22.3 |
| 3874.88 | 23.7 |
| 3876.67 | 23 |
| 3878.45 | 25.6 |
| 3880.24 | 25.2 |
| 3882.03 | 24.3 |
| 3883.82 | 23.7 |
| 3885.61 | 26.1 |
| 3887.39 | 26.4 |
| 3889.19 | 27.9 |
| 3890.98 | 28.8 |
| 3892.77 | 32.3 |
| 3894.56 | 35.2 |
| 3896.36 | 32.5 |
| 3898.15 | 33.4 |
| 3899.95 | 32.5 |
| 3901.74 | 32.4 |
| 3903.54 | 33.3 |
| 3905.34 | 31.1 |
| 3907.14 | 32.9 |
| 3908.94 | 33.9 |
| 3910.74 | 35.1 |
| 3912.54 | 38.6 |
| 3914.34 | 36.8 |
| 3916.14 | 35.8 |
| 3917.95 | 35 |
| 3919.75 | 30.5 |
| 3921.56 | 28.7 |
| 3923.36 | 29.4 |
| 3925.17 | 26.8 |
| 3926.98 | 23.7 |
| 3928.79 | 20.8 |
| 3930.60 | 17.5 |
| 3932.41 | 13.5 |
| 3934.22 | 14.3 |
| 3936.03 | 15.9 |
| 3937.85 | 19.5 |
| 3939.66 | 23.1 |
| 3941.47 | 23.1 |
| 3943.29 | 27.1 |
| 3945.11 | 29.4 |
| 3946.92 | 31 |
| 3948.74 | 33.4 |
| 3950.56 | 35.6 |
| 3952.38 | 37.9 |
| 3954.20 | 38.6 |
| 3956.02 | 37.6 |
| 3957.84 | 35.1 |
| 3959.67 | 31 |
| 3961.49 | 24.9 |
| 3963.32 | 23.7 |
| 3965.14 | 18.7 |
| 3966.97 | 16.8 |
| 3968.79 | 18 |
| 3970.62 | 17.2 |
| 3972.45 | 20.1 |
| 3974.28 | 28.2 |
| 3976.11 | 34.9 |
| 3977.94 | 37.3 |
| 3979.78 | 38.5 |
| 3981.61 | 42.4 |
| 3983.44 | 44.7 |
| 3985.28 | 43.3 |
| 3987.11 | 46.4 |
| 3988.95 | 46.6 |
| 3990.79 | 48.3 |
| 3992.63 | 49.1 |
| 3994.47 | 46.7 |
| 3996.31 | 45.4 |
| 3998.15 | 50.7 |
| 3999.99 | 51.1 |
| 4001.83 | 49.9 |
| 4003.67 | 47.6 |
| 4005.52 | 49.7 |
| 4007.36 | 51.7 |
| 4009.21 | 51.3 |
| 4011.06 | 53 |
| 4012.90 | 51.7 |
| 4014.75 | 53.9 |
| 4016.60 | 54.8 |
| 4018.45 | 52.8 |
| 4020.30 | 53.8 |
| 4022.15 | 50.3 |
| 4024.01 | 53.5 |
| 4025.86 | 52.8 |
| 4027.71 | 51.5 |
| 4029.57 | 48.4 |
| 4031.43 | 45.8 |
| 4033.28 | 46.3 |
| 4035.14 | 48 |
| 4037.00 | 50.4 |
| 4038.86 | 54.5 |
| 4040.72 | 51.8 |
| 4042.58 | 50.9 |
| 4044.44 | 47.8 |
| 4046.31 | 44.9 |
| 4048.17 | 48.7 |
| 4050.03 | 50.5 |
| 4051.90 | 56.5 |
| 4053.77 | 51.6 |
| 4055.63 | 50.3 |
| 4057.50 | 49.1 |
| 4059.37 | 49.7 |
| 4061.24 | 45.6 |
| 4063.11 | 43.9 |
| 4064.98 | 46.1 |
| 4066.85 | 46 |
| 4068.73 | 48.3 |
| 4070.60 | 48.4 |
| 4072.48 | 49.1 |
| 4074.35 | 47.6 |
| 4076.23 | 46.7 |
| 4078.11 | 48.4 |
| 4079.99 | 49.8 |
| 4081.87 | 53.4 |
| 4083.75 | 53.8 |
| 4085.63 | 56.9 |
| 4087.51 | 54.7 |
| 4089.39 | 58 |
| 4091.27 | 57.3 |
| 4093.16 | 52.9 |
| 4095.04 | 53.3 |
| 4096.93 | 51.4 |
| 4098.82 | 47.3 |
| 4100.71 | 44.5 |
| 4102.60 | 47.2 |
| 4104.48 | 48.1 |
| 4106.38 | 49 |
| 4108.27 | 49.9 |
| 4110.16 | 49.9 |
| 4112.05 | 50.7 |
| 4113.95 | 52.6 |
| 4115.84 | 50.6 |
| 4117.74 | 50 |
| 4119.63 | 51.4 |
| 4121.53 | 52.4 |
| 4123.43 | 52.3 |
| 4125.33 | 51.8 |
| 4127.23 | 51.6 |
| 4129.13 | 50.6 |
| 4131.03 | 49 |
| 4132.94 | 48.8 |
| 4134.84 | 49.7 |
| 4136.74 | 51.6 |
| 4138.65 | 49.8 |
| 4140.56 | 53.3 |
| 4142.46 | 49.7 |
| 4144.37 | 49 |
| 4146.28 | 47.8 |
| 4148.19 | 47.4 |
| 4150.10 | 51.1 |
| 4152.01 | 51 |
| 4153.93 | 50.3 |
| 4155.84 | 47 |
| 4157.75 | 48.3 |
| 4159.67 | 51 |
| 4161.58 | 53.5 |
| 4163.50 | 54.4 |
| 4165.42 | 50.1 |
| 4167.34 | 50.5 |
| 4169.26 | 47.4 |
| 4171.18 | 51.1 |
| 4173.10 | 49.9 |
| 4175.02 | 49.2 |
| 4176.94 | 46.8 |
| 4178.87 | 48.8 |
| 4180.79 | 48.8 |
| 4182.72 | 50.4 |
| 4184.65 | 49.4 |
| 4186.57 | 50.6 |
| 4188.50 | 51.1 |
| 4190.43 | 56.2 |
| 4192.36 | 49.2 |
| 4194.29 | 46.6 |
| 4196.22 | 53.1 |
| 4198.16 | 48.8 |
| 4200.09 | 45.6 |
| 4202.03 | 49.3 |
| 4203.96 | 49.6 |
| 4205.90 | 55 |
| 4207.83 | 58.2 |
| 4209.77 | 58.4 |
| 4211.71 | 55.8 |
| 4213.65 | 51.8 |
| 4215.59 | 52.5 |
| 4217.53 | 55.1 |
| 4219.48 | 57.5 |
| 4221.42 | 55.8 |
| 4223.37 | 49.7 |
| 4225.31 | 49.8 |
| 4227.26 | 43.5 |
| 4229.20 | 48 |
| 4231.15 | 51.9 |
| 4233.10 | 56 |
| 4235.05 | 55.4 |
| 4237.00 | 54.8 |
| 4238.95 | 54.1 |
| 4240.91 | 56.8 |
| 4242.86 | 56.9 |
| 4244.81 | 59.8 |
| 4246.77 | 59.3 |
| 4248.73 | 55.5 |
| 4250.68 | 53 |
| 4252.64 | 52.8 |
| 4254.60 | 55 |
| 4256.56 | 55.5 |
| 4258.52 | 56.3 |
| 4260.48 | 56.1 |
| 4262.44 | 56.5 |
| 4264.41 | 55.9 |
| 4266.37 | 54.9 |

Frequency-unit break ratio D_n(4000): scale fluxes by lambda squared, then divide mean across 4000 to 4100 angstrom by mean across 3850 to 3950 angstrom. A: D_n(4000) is 2.04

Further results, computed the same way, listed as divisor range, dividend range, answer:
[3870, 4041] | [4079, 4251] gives 1.59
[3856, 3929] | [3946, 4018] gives 1.47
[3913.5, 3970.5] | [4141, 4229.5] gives 2.14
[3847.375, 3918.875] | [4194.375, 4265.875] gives 2.28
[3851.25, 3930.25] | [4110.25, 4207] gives 2.07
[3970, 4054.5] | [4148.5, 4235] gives 1.18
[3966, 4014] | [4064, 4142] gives 1.28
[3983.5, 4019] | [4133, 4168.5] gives 1.09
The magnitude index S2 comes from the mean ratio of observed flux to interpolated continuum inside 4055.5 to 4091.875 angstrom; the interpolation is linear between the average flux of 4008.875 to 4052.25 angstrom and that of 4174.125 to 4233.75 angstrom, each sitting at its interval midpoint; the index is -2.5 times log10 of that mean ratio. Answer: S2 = 0.02 mag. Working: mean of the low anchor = 50.9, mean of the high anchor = 51.4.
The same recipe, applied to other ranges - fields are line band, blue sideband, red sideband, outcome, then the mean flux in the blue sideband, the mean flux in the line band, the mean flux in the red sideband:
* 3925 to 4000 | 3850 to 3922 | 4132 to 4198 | 0.10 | 28.1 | 31.5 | 50.1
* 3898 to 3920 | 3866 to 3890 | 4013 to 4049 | -0.15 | 24.5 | 34.1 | 50.6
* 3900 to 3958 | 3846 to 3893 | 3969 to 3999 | 0.10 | 24.4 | 29.3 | 39.5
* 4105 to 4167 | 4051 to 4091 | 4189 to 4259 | 0.02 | 50.3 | 50.5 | 53.4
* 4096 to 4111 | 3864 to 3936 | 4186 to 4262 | -0.11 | 27.8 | 48.4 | 53.4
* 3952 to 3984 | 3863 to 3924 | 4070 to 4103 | 0.25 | 29.4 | 30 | 51.2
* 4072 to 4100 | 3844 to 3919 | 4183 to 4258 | -0.21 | 27.7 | 52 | 53.1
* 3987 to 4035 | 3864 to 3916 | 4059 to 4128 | -0.20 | 29.1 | 50.1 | 50.3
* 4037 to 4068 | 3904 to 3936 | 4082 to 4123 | -0.10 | 28.2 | 49.3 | 51.6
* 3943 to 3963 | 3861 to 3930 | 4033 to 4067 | 0.11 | 28.7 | 32.8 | 49.2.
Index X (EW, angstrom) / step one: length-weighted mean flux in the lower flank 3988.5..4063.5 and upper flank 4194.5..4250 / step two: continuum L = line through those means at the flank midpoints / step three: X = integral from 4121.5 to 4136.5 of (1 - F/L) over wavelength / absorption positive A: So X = 0.3 angstrom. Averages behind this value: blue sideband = 50.1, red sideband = 53.4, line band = 50.7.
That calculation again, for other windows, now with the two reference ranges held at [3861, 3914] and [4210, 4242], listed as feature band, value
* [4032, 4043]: -3.0 angstrom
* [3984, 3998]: -4.1 angstrom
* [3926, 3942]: 6.5 angstrom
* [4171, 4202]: 0.4 angstrom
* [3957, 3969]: 3.4 angstrom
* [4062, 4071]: -1.0 angstrom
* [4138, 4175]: -1.6 angstrom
